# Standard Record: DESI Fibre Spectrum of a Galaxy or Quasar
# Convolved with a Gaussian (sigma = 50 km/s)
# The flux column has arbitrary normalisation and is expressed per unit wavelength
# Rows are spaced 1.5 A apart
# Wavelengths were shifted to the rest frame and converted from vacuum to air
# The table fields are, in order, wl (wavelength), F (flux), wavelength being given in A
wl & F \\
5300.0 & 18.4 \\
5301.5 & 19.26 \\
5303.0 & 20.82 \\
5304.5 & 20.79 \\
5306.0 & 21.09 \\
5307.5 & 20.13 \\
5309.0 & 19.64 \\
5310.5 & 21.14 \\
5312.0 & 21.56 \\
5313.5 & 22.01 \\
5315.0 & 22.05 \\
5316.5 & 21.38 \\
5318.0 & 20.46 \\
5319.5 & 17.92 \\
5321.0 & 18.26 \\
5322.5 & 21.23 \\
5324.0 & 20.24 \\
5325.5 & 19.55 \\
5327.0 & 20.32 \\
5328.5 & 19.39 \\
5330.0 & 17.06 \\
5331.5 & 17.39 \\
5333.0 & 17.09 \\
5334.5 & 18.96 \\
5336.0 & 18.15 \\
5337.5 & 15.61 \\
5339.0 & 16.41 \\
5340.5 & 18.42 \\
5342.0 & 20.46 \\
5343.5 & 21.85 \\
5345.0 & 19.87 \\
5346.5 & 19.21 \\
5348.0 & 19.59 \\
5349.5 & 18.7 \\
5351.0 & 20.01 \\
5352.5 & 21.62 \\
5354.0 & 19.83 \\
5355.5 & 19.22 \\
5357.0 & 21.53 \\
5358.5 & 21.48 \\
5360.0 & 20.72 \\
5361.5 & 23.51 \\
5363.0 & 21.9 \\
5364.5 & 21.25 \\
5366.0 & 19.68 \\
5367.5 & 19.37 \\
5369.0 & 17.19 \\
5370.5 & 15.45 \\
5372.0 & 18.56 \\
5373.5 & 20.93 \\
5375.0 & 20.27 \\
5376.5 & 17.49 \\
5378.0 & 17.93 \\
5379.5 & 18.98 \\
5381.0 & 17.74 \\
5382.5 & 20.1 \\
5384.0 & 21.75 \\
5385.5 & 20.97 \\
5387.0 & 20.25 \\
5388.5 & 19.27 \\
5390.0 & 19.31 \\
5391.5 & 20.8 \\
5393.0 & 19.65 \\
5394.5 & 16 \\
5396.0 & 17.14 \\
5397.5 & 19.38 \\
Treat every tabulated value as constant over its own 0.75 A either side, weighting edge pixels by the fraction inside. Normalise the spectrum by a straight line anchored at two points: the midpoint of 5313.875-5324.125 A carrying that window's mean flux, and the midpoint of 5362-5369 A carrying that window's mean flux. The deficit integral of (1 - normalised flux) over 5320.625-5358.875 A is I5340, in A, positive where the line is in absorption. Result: 1.9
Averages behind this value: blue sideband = 20.3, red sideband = 20.3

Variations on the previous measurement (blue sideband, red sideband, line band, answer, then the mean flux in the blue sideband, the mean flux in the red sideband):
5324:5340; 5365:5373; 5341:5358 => -1.87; 18.1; 18.2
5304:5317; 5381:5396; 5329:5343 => 1.87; 21.1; 19.6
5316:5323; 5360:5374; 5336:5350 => 0.64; 19.7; 19.8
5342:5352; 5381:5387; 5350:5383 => 0.75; 20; 20.5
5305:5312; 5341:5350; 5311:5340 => 1.57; 20.6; 19.9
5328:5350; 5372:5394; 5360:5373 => -0.35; 18.5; 19.6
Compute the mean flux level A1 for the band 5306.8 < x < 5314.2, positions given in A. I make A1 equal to 20.9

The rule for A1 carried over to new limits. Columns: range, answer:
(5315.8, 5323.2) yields 19.8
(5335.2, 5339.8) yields 16.8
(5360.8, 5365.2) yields 22.2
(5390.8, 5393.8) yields 20.1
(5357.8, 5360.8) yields 21.1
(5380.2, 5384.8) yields 19.9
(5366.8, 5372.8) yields 17.7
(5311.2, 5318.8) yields 21.5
